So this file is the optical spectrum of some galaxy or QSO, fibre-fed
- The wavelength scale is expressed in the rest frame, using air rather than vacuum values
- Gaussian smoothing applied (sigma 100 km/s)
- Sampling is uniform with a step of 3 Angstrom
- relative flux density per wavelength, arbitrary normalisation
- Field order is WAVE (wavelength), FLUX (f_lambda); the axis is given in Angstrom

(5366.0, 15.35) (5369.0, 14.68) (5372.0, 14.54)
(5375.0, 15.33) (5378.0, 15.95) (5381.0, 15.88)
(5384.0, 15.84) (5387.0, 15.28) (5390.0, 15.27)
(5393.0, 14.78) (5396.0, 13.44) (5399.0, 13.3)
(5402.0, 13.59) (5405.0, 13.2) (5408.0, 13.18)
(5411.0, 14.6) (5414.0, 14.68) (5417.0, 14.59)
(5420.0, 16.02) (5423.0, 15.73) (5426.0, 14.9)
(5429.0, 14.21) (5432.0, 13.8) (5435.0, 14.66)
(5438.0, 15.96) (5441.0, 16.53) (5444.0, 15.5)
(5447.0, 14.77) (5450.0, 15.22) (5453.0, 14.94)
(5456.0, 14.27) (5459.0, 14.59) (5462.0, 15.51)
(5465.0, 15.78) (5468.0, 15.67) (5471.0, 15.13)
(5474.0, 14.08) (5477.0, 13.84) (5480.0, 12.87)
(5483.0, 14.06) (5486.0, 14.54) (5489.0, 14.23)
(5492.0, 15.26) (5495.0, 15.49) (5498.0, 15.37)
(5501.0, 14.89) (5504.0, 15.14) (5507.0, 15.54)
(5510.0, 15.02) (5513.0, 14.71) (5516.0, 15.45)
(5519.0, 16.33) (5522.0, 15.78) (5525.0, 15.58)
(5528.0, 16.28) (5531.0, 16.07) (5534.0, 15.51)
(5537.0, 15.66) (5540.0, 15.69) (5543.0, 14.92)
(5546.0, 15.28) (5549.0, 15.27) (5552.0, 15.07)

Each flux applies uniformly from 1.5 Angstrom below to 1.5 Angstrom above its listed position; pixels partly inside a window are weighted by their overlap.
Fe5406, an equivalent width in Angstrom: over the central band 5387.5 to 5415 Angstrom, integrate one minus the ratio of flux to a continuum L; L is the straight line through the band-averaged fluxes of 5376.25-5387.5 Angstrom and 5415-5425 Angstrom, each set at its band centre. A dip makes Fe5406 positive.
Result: 2.71 Angstrom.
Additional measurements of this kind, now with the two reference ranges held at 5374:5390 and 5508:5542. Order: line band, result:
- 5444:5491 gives 2.90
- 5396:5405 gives 1.28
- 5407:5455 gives 2.04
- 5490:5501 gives 0.26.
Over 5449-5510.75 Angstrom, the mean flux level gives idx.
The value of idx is 14.8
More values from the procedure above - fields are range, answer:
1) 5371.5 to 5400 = 15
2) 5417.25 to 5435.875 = 14.9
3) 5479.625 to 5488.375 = 14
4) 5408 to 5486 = 14.8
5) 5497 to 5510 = 15.2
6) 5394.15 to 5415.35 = 13.7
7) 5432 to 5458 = 15.1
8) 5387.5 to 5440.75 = 14.5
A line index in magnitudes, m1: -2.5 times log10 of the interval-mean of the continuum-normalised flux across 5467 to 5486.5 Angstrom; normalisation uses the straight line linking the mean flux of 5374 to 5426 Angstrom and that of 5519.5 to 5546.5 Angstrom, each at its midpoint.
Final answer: 0.07 mag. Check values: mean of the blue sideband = 14.7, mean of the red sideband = 15.7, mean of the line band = 14.3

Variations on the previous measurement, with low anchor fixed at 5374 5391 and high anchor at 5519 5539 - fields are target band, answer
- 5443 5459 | 0.059 mag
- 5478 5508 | 0.077 mag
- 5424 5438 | 0.077 mag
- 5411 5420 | 0.057 mag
